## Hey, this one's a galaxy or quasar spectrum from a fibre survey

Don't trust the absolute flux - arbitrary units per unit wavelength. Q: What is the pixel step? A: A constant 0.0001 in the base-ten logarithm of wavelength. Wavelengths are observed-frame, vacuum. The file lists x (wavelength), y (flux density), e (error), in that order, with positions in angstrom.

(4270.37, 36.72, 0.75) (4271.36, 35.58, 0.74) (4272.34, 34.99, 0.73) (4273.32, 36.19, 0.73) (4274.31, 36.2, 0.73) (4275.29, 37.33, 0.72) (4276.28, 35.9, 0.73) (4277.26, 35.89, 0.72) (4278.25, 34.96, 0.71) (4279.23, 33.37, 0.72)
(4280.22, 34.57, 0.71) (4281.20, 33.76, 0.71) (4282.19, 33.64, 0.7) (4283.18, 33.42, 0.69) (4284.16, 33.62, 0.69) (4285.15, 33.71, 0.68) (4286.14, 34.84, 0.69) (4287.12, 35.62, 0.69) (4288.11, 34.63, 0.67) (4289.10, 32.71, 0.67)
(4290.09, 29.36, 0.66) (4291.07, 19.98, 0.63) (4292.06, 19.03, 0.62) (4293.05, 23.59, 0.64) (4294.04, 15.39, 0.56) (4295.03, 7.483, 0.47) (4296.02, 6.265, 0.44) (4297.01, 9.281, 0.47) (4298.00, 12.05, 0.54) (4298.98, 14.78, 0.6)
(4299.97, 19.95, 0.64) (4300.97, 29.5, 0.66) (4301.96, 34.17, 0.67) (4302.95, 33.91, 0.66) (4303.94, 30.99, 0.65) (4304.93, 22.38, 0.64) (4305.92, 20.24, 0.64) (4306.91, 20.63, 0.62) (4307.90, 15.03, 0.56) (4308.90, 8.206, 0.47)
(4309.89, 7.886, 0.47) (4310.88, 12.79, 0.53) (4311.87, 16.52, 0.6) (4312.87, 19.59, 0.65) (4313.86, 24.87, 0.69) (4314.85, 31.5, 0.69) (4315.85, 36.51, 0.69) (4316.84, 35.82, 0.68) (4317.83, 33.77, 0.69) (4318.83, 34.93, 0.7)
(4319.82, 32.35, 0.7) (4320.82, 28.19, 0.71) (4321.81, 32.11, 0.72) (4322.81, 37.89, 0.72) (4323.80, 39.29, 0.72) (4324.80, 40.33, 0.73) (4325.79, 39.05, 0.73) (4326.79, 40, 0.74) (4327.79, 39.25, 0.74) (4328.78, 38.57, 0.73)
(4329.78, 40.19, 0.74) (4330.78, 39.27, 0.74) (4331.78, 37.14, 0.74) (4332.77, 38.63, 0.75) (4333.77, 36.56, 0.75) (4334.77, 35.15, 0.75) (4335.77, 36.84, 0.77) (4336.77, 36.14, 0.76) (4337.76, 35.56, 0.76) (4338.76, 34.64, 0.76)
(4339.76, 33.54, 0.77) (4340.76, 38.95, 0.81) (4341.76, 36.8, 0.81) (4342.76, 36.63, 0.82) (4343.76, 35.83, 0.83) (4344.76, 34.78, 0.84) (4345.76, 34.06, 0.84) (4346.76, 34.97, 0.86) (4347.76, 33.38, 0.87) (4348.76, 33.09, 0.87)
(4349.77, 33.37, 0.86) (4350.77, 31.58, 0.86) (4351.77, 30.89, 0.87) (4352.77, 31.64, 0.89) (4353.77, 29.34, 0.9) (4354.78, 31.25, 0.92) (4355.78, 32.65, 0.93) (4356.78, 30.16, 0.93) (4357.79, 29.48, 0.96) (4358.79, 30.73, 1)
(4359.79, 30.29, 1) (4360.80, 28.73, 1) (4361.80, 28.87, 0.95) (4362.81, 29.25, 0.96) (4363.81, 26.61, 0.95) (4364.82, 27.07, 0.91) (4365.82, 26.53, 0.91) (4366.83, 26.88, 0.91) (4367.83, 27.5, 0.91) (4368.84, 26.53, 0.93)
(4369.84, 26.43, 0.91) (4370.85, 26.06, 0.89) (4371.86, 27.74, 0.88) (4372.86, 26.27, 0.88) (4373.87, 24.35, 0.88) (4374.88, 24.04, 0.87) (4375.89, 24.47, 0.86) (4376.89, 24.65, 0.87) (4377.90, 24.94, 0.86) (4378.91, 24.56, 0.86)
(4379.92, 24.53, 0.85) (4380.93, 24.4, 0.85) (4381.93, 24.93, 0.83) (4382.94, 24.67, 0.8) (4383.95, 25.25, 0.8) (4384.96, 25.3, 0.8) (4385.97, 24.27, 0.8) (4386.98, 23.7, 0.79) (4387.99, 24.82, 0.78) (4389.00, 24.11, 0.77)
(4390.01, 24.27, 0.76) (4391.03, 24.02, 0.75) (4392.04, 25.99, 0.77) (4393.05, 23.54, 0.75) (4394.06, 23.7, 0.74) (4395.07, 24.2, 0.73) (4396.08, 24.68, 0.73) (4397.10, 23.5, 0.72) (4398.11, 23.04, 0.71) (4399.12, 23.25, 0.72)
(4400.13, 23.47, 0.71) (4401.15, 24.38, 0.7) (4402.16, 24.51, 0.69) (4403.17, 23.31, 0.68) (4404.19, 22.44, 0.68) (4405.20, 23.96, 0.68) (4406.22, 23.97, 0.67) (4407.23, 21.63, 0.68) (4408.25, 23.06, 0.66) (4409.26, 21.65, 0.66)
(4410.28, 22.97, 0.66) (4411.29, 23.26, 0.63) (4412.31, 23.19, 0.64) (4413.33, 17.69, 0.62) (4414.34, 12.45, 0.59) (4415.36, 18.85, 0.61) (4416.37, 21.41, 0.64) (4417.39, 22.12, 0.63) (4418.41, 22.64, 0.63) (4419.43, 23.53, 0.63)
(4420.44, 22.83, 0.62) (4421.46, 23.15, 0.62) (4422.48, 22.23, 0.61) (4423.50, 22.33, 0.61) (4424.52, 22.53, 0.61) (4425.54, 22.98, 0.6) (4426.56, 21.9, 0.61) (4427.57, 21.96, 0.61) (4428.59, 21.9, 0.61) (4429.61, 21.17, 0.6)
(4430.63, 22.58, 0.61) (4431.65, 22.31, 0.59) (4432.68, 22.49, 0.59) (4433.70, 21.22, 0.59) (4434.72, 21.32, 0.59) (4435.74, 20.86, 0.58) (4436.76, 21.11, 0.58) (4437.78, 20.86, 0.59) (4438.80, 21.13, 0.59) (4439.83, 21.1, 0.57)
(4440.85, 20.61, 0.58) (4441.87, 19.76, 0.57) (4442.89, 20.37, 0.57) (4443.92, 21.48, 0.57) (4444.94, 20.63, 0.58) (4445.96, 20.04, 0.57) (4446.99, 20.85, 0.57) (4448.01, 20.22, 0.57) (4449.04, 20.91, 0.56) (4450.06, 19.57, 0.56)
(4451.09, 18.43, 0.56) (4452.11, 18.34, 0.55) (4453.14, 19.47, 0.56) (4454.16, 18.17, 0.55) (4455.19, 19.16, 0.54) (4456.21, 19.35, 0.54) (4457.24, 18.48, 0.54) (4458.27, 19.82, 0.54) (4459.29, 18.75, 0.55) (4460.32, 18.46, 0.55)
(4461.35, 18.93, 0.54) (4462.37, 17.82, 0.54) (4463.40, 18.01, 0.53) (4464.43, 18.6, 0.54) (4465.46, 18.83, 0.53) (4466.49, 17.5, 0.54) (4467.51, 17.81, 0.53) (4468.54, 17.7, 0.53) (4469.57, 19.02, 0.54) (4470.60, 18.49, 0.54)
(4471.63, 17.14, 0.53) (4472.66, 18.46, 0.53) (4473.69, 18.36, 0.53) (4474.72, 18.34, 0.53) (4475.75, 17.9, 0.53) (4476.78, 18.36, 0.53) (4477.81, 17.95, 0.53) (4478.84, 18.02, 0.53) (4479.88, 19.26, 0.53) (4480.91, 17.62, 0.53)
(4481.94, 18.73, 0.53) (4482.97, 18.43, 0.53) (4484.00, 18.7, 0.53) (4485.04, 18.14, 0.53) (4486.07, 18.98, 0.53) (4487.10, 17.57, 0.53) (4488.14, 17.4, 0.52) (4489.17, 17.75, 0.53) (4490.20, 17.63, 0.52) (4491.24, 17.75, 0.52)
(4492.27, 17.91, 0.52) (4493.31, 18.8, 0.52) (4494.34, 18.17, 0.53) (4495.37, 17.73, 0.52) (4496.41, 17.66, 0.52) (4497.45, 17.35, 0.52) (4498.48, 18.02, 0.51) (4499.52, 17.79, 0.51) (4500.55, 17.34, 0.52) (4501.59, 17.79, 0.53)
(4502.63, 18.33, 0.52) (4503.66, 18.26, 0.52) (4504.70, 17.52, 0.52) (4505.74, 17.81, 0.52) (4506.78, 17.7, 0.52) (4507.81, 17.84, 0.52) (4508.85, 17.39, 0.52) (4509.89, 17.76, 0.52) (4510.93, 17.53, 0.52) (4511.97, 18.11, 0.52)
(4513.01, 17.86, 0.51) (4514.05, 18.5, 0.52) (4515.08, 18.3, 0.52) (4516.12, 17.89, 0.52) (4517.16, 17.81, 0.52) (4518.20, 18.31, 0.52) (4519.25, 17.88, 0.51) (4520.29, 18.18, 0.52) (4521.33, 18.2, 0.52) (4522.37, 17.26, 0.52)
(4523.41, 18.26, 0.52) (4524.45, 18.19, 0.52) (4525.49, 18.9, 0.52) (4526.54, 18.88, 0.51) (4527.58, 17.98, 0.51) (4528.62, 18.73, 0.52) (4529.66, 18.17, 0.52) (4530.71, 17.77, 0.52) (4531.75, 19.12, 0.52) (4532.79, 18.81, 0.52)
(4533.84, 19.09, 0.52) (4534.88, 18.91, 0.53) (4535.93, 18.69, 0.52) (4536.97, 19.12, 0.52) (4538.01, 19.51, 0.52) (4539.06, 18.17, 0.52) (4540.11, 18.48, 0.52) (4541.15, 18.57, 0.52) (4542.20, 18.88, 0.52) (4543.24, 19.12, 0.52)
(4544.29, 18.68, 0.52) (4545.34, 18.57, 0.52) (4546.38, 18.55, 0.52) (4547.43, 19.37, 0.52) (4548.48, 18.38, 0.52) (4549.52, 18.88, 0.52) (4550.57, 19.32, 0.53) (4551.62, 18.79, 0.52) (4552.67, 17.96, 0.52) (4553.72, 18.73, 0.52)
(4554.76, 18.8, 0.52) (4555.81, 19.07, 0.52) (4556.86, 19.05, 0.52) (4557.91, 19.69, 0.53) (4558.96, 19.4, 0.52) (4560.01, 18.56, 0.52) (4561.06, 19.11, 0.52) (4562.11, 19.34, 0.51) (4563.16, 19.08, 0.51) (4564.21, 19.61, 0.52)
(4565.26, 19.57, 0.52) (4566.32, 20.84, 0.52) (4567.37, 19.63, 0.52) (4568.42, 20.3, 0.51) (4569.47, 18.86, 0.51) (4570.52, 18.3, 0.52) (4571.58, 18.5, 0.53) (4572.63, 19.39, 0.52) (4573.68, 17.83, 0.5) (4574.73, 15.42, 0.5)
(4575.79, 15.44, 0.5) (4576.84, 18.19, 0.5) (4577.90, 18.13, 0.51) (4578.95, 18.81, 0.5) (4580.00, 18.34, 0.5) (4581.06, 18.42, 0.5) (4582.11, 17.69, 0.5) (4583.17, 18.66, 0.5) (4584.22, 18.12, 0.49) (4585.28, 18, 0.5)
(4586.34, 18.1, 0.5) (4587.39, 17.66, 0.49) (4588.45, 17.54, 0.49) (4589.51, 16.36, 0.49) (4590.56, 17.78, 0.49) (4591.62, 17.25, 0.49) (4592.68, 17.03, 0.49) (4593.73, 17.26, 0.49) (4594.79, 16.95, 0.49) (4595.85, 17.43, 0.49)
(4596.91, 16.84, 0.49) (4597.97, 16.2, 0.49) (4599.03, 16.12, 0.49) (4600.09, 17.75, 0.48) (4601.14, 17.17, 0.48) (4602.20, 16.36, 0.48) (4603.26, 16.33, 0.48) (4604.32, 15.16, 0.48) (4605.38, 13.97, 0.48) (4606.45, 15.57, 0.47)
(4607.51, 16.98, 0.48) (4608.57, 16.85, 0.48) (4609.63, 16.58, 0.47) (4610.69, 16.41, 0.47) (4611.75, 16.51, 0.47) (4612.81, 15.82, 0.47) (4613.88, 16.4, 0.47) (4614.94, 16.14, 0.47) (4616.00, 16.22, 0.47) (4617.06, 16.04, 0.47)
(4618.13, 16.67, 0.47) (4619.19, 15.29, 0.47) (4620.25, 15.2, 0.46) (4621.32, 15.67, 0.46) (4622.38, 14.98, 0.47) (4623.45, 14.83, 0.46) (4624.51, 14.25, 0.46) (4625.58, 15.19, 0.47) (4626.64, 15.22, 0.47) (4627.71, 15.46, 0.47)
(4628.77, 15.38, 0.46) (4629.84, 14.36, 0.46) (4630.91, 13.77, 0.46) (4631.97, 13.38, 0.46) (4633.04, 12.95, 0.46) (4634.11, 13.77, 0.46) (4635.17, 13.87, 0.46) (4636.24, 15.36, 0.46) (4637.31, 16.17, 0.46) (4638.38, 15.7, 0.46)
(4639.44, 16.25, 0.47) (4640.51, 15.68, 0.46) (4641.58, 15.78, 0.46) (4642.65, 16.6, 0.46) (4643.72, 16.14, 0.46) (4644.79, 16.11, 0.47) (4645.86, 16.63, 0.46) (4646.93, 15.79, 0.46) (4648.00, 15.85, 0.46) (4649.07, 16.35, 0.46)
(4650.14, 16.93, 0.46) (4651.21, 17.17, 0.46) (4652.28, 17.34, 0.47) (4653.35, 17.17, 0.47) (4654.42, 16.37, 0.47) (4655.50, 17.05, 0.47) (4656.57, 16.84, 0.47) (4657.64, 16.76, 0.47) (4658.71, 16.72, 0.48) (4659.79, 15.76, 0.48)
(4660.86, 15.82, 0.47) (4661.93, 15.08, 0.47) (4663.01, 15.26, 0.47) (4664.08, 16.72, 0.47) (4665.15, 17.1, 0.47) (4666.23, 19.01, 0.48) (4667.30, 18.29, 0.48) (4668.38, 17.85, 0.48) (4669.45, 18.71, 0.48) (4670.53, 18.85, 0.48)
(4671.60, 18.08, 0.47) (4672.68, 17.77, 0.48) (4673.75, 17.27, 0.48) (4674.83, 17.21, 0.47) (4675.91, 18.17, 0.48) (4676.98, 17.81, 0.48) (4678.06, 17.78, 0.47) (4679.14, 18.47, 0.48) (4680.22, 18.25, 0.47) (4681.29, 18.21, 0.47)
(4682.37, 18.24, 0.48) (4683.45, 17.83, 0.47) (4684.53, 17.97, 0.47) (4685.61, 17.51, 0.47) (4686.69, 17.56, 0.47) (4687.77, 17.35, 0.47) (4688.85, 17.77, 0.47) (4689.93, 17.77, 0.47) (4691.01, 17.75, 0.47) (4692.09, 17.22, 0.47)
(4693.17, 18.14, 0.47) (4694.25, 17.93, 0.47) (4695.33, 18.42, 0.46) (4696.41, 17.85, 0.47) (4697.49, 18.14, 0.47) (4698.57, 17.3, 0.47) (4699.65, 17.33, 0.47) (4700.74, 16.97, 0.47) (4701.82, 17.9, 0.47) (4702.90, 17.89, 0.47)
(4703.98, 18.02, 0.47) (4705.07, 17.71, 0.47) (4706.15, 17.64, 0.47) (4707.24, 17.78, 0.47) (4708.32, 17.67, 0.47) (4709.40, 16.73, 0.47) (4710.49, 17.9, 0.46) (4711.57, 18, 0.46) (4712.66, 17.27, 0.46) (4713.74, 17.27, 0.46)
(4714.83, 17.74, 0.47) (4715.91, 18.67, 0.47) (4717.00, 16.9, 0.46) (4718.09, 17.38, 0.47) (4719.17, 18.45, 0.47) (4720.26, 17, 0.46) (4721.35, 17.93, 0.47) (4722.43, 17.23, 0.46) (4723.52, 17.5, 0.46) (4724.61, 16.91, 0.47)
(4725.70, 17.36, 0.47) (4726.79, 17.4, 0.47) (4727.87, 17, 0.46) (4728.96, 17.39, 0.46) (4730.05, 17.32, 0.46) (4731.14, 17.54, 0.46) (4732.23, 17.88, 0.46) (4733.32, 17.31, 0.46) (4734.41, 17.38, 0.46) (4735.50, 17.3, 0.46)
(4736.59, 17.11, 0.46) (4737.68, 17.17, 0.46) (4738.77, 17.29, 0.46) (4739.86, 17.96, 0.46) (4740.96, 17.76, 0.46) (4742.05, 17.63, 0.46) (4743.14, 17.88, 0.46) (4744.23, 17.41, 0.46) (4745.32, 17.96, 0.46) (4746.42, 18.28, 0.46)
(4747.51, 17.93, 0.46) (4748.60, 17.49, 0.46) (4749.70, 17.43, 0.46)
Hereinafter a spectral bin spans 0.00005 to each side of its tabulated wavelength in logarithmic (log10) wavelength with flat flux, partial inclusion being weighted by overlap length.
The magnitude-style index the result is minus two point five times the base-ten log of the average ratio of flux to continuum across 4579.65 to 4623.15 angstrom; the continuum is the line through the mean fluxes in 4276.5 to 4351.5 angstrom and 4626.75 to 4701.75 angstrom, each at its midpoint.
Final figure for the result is 0.15 mag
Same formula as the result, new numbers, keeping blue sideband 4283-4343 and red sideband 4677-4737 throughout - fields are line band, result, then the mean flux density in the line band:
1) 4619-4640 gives 0.32 mag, 14.8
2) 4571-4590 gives 0.19 mag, 17.8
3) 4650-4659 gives 0.13 mag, 16.9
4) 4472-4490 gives 0.31 mag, 18.2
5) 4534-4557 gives 0.18 mag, 18.8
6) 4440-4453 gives 0.24 mag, 20.1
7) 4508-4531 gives 0.26 mag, 18.1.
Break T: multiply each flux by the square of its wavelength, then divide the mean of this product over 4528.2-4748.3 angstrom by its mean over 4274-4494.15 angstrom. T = 0.78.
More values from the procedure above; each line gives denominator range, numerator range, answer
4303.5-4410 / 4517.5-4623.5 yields 0.69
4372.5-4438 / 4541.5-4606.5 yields 0.85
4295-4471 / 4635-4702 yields 0.77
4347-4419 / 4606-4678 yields 0.71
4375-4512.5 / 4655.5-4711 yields 0.95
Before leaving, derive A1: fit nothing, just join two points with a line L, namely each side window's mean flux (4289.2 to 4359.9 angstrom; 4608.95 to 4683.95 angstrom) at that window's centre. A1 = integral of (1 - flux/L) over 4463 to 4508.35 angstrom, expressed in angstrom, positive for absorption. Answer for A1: 9.5 angstrom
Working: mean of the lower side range 29.3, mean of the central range 18.1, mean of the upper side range 16.4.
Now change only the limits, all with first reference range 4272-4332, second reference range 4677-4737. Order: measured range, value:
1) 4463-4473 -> 2.5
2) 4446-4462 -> 3.4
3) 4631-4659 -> 4.9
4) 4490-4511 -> 4.9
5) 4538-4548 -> 1.5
